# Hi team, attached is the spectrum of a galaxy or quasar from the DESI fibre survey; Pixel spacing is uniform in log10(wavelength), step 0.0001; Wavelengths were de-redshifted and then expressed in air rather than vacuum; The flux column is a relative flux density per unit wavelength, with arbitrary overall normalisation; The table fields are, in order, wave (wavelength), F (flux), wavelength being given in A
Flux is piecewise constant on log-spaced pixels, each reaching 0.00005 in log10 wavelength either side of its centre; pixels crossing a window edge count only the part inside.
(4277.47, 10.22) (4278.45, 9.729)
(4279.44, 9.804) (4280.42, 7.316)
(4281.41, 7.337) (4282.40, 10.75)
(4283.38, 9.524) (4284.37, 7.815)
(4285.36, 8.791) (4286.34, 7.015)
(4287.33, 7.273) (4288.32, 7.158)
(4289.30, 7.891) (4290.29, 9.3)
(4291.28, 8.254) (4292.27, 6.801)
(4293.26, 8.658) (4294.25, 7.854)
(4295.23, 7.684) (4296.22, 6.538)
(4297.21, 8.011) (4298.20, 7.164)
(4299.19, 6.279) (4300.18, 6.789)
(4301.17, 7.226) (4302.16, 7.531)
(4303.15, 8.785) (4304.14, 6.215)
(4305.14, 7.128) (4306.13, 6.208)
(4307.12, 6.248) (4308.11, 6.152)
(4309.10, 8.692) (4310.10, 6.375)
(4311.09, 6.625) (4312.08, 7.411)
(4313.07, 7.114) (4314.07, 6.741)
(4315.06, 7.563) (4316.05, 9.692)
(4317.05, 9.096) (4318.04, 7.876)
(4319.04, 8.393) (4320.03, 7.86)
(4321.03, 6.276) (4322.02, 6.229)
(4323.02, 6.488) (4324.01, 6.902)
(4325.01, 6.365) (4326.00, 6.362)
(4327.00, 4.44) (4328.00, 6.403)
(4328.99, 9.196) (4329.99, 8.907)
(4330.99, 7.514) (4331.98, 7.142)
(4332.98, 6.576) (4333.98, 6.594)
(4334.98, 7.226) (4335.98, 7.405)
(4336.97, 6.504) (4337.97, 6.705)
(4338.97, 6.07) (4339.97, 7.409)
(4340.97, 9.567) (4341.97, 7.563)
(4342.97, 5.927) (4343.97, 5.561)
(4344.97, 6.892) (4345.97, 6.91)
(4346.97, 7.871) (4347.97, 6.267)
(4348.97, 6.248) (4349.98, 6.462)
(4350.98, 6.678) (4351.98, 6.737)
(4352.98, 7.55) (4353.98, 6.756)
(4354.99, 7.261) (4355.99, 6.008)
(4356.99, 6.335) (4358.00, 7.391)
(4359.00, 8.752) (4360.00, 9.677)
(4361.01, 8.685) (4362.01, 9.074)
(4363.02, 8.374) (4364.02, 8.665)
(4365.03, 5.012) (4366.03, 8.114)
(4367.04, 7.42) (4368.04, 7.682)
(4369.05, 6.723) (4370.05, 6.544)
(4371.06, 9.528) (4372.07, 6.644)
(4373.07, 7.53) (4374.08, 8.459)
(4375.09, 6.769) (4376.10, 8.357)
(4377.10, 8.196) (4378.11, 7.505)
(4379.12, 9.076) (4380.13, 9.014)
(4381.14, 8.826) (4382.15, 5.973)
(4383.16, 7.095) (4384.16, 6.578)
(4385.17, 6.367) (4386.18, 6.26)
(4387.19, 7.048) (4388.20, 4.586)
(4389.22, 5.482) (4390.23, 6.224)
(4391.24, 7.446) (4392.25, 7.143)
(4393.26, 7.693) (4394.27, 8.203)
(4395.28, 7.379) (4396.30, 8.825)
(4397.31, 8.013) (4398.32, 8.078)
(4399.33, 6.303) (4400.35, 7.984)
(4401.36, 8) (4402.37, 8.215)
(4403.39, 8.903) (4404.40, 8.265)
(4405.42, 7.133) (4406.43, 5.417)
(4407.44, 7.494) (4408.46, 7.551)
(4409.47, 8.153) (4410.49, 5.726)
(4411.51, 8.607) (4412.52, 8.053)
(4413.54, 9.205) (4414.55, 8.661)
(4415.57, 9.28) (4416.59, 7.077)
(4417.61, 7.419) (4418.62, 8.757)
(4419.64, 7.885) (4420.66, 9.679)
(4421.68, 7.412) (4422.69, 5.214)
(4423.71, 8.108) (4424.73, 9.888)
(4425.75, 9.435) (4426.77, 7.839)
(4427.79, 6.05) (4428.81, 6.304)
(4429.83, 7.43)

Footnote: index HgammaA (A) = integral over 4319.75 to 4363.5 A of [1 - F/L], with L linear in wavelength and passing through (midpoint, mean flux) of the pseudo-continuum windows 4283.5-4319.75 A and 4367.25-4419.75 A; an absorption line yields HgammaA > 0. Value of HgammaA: 2.5 A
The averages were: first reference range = 7.53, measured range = 7.11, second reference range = 7.56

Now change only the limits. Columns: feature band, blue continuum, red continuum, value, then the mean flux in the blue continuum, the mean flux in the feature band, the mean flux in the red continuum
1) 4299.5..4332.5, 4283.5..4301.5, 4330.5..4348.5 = 0.44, 7.63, 7.2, 6.98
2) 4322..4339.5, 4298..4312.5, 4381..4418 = 0.61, 6.98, 6.85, 7.41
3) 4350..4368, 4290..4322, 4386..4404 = -0.38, 7.42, 7.54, 7.35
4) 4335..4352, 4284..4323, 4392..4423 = 1.58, 7.44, 6.88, 7.82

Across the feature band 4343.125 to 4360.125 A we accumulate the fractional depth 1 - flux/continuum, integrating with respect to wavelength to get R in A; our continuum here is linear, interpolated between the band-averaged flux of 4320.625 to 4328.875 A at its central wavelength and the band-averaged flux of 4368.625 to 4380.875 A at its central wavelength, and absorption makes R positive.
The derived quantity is 0.6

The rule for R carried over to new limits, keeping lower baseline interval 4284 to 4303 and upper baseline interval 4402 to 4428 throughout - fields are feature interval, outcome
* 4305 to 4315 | 1.0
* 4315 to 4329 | 0.9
